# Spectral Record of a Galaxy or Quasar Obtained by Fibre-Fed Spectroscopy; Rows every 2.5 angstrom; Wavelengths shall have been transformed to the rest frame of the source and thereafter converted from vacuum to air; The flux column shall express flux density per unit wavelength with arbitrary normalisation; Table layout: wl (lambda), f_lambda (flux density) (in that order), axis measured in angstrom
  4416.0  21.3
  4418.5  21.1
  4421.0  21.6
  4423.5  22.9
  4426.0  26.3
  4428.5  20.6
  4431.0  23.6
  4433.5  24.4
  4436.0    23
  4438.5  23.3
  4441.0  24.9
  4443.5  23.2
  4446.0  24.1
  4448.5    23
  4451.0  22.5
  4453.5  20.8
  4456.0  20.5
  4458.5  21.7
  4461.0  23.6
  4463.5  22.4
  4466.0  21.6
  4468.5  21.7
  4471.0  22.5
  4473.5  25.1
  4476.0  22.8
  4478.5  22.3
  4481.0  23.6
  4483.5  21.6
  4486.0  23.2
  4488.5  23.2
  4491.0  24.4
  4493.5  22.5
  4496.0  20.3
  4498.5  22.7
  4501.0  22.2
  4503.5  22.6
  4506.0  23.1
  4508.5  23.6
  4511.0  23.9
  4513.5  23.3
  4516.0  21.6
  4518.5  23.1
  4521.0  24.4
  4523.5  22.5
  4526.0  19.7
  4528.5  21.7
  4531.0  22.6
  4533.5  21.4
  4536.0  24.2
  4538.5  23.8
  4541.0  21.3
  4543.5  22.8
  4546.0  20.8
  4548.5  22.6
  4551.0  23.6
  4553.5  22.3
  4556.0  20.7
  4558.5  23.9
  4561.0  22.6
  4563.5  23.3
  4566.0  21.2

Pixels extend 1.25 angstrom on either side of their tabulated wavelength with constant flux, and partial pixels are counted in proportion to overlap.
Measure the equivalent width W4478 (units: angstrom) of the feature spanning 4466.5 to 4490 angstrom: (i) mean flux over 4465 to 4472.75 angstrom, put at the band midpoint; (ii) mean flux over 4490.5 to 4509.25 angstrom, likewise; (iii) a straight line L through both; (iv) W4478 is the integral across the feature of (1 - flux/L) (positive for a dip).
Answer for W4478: -0.62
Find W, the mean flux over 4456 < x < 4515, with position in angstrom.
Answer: 22.7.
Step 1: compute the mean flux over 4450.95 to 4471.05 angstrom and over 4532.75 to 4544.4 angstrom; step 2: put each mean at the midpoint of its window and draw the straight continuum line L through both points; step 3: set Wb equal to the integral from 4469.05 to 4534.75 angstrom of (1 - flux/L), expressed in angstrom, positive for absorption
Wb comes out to -1.05 angstrom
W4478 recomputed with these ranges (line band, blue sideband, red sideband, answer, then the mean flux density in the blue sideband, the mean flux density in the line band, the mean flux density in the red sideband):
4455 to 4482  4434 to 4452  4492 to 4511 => 0.6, 23.5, 22.5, 22.6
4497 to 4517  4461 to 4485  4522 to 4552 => -0.4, 22.7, 22.9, 22.3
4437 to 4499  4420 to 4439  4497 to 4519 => 0.9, 23.2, 22.7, 22.9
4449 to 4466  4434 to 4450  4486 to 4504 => 1.0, 23.6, 21.9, 22.6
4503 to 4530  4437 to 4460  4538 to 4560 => -0.2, 22.7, 22.7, 22.4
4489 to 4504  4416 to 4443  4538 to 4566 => 0.2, 23.1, 22.5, 22.4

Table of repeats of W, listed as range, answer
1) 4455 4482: 22.5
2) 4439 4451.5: 23.6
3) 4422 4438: 23.4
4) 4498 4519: 22.9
